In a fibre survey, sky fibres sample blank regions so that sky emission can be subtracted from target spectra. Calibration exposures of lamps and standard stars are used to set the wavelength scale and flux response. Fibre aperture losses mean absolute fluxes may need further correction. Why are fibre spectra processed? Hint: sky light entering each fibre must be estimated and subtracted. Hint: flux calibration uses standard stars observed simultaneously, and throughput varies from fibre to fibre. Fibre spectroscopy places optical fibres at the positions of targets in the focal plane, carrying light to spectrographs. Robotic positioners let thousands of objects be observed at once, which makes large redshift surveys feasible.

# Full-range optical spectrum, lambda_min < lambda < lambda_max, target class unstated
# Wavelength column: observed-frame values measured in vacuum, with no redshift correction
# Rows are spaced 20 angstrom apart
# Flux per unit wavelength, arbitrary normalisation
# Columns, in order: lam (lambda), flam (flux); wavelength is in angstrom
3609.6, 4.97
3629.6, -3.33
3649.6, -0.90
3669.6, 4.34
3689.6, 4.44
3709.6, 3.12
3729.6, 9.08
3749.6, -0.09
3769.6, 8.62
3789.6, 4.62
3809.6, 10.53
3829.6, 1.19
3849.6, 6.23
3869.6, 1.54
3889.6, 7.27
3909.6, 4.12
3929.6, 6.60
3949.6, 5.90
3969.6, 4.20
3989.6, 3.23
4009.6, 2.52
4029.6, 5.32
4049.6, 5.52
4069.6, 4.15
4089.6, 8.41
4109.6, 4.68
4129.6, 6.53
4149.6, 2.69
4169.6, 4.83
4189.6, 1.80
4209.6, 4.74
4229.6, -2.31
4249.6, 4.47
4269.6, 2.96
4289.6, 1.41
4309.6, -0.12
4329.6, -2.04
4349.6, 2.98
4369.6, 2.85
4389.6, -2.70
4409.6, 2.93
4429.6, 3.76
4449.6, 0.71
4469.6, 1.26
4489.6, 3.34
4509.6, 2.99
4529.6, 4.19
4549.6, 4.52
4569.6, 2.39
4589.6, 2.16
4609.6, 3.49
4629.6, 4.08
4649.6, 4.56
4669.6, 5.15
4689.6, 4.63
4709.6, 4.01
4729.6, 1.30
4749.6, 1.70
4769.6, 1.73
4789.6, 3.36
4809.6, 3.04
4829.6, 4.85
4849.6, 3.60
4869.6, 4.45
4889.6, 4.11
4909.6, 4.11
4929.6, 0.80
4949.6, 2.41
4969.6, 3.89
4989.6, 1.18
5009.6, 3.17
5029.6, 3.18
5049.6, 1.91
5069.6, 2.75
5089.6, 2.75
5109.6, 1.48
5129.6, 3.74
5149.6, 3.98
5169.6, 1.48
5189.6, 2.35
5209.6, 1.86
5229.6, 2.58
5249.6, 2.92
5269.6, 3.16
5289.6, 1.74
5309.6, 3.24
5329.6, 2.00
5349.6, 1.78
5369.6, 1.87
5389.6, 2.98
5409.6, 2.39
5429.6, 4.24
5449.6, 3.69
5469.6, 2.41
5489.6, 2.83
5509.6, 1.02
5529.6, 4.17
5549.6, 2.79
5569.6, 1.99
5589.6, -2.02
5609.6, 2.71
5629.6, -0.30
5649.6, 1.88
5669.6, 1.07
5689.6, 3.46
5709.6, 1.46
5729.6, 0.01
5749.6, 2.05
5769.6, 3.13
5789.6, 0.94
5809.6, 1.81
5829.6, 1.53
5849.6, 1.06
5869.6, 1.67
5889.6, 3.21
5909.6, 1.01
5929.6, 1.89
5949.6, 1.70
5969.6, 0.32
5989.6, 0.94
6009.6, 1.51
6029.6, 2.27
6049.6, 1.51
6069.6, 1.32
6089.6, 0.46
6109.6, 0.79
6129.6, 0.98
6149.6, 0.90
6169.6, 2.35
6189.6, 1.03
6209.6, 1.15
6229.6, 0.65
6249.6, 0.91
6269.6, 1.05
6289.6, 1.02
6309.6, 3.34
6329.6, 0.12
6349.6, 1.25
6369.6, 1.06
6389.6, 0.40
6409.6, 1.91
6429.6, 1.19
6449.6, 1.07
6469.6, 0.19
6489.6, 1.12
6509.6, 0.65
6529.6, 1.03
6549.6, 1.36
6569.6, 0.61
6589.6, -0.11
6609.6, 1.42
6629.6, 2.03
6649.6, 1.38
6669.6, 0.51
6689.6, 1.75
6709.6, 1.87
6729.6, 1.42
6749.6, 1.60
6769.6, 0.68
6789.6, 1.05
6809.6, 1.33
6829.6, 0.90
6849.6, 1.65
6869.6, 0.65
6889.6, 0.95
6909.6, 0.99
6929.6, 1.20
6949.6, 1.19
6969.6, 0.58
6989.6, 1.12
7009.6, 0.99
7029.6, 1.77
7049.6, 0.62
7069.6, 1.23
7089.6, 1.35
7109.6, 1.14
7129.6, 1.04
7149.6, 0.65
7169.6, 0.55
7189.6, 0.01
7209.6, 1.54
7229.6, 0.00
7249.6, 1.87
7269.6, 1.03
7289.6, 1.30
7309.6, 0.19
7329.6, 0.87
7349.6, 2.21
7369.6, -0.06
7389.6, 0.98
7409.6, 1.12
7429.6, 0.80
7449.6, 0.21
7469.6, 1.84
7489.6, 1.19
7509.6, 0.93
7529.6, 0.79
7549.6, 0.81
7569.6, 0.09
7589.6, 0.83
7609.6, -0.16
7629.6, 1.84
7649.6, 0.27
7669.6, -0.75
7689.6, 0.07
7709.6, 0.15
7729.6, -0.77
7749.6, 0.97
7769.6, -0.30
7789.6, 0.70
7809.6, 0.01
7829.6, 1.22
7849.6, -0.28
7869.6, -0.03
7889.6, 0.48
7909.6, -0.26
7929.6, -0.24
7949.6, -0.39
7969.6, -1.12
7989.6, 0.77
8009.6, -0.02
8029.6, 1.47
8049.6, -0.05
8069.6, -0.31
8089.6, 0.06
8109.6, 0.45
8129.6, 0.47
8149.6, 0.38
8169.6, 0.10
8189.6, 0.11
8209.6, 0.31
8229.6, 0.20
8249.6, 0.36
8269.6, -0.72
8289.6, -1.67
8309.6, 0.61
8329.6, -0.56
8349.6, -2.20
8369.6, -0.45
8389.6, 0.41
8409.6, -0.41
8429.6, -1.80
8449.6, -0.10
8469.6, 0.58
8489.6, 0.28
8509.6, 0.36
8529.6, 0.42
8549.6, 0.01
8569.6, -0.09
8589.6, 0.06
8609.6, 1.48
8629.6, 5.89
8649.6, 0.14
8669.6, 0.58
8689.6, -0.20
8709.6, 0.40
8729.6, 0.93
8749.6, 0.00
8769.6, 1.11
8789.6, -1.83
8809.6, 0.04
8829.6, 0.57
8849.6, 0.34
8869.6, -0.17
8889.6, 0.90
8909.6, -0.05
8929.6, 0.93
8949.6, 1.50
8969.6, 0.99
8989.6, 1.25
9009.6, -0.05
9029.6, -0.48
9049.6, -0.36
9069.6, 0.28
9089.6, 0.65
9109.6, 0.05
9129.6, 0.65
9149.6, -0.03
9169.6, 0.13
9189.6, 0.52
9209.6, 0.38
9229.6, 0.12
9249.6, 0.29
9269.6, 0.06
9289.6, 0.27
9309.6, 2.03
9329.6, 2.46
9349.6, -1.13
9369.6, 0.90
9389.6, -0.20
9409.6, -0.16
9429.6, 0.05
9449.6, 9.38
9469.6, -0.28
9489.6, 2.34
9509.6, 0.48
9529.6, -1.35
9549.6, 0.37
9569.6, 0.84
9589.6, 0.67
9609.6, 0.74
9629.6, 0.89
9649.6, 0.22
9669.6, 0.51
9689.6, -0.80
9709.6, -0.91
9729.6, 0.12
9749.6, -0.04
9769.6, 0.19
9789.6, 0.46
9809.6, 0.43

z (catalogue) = 1.31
